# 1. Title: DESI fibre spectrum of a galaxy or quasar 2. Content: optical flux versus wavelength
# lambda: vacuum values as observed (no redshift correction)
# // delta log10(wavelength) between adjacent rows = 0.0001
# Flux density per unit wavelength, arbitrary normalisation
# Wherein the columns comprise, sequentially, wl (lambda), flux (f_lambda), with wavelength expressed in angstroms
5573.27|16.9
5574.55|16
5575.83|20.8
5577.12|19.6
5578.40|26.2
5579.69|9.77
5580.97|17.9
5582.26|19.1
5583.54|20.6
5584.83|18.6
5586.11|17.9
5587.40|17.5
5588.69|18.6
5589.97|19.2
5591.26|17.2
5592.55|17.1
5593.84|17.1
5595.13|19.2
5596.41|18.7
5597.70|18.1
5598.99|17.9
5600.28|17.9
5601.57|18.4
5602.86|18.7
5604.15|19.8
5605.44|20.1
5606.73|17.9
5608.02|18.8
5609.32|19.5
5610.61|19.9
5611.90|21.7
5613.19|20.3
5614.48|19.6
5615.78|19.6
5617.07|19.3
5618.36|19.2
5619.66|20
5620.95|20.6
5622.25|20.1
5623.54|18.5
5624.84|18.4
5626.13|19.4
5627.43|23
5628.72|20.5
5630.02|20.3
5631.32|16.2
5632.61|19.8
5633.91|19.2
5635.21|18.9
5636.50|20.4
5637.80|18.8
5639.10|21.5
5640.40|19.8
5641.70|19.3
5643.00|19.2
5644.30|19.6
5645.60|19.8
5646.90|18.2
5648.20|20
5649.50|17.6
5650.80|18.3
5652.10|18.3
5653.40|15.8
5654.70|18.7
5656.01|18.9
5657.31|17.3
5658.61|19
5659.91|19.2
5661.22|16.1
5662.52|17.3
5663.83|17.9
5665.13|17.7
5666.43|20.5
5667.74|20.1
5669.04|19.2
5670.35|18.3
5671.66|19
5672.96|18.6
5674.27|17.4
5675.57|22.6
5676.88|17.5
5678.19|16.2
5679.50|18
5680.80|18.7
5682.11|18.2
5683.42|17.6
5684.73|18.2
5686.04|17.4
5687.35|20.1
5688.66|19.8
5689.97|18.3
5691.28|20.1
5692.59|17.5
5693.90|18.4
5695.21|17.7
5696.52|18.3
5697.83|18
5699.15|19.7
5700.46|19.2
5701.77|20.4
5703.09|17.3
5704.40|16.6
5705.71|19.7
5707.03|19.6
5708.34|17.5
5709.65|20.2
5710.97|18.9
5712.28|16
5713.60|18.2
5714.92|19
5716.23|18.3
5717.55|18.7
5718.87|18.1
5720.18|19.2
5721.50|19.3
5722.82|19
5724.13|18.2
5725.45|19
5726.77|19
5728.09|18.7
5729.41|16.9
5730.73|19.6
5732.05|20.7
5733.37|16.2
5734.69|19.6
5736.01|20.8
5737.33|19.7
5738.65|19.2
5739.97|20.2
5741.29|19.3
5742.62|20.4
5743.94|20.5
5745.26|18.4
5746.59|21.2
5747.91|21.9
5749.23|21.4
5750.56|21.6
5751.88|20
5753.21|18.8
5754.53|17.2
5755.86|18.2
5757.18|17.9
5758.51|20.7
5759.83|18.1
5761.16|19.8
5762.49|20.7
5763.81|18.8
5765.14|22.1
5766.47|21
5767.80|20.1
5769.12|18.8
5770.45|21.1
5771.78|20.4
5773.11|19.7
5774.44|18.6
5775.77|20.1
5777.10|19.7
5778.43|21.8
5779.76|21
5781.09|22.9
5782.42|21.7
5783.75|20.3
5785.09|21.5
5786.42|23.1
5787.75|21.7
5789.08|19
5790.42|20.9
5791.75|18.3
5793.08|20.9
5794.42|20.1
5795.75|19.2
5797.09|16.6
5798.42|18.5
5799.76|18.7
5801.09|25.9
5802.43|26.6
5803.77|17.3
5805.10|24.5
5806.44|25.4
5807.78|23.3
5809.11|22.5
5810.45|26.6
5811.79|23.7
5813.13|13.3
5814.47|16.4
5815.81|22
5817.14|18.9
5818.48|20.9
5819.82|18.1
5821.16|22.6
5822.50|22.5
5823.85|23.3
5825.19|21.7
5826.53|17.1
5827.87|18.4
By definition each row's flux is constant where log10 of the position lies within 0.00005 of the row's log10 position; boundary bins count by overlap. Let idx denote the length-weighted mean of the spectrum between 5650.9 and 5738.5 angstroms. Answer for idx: 18.6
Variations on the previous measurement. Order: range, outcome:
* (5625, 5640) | 19.8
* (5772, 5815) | 20.9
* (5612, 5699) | 18.9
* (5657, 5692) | 18.5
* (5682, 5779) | 19.2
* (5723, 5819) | 20.2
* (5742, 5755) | 20.2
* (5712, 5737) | 18.7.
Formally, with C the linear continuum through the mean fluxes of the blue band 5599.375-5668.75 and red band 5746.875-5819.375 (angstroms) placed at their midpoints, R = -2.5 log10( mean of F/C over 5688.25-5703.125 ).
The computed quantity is 0.055 mag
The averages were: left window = 19.1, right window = 20.6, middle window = 18.8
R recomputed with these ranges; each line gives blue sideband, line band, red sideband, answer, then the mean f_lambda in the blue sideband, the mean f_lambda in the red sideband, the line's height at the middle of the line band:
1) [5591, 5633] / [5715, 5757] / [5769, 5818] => 0.056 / 19.2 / 20.9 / 20.3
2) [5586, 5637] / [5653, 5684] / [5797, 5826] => 0.081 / 19.1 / 21.4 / 19.8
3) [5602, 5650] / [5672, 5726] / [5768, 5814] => 0.091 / 19.6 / 21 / 20.2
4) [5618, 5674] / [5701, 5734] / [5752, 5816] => 0.069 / 19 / 20.5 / 19.8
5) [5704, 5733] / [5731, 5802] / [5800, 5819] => 0.012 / 18.6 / 21.9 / 20.4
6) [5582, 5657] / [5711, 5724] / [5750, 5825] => 0.086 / 19.1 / 20.6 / 20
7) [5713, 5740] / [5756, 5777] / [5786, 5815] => 0.013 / 18.9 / 21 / 20.1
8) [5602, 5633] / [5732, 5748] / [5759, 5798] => 0.020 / 19.6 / 20.3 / 20.1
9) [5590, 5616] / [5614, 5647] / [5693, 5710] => -0.046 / 18.9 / 18.6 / 18.8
